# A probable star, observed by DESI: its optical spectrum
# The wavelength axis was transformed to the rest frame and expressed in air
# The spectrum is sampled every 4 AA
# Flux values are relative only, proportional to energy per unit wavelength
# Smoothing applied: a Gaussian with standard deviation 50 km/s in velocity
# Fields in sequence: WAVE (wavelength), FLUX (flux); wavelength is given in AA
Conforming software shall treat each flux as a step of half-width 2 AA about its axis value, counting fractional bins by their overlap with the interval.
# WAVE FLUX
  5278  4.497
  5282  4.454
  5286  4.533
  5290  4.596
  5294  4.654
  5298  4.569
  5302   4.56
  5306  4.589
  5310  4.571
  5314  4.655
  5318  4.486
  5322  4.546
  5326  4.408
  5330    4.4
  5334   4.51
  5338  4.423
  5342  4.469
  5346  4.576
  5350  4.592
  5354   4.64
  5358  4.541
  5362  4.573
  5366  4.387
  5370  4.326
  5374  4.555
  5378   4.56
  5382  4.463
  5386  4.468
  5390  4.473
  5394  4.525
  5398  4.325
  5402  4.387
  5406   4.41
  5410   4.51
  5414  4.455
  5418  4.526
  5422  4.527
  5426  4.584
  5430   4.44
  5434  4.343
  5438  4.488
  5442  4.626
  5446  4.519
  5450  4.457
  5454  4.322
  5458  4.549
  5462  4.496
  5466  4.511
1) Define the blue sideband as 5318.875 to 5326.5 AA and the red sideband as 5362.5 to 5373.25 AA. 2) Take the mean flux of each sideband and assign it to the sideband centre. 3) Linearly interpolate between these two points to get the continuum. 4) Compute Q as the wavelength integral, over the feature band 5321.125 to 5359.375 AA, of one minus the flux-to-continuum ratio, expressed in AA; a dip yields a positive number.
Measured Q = -0.42 AA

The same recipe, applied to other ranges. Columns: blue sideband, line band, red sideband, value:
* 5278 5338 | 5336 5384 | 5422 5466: 0.1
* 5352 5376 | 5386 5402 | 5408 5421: 0.2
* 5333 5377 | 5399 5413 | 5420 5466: 0.2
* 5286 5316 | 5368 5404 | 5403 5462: 0.5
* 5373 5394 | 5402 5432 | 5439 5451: 0.2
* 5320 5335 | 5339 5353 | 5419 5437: -0.2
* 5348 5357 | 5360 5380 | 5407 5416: 0.4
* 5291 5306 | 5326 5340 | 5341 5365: 0.4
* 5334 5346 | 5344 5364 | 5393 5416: -0.5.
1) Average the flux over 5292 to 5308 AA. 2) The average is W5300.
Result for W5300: 4.59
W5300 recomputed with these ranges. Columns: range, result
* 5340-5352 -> 4.55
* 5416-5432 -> 4.52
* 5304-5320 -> 4.58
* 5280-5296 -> 4.56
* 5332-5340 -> 4.47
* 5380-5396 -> 4.48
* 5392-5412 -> 4.43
